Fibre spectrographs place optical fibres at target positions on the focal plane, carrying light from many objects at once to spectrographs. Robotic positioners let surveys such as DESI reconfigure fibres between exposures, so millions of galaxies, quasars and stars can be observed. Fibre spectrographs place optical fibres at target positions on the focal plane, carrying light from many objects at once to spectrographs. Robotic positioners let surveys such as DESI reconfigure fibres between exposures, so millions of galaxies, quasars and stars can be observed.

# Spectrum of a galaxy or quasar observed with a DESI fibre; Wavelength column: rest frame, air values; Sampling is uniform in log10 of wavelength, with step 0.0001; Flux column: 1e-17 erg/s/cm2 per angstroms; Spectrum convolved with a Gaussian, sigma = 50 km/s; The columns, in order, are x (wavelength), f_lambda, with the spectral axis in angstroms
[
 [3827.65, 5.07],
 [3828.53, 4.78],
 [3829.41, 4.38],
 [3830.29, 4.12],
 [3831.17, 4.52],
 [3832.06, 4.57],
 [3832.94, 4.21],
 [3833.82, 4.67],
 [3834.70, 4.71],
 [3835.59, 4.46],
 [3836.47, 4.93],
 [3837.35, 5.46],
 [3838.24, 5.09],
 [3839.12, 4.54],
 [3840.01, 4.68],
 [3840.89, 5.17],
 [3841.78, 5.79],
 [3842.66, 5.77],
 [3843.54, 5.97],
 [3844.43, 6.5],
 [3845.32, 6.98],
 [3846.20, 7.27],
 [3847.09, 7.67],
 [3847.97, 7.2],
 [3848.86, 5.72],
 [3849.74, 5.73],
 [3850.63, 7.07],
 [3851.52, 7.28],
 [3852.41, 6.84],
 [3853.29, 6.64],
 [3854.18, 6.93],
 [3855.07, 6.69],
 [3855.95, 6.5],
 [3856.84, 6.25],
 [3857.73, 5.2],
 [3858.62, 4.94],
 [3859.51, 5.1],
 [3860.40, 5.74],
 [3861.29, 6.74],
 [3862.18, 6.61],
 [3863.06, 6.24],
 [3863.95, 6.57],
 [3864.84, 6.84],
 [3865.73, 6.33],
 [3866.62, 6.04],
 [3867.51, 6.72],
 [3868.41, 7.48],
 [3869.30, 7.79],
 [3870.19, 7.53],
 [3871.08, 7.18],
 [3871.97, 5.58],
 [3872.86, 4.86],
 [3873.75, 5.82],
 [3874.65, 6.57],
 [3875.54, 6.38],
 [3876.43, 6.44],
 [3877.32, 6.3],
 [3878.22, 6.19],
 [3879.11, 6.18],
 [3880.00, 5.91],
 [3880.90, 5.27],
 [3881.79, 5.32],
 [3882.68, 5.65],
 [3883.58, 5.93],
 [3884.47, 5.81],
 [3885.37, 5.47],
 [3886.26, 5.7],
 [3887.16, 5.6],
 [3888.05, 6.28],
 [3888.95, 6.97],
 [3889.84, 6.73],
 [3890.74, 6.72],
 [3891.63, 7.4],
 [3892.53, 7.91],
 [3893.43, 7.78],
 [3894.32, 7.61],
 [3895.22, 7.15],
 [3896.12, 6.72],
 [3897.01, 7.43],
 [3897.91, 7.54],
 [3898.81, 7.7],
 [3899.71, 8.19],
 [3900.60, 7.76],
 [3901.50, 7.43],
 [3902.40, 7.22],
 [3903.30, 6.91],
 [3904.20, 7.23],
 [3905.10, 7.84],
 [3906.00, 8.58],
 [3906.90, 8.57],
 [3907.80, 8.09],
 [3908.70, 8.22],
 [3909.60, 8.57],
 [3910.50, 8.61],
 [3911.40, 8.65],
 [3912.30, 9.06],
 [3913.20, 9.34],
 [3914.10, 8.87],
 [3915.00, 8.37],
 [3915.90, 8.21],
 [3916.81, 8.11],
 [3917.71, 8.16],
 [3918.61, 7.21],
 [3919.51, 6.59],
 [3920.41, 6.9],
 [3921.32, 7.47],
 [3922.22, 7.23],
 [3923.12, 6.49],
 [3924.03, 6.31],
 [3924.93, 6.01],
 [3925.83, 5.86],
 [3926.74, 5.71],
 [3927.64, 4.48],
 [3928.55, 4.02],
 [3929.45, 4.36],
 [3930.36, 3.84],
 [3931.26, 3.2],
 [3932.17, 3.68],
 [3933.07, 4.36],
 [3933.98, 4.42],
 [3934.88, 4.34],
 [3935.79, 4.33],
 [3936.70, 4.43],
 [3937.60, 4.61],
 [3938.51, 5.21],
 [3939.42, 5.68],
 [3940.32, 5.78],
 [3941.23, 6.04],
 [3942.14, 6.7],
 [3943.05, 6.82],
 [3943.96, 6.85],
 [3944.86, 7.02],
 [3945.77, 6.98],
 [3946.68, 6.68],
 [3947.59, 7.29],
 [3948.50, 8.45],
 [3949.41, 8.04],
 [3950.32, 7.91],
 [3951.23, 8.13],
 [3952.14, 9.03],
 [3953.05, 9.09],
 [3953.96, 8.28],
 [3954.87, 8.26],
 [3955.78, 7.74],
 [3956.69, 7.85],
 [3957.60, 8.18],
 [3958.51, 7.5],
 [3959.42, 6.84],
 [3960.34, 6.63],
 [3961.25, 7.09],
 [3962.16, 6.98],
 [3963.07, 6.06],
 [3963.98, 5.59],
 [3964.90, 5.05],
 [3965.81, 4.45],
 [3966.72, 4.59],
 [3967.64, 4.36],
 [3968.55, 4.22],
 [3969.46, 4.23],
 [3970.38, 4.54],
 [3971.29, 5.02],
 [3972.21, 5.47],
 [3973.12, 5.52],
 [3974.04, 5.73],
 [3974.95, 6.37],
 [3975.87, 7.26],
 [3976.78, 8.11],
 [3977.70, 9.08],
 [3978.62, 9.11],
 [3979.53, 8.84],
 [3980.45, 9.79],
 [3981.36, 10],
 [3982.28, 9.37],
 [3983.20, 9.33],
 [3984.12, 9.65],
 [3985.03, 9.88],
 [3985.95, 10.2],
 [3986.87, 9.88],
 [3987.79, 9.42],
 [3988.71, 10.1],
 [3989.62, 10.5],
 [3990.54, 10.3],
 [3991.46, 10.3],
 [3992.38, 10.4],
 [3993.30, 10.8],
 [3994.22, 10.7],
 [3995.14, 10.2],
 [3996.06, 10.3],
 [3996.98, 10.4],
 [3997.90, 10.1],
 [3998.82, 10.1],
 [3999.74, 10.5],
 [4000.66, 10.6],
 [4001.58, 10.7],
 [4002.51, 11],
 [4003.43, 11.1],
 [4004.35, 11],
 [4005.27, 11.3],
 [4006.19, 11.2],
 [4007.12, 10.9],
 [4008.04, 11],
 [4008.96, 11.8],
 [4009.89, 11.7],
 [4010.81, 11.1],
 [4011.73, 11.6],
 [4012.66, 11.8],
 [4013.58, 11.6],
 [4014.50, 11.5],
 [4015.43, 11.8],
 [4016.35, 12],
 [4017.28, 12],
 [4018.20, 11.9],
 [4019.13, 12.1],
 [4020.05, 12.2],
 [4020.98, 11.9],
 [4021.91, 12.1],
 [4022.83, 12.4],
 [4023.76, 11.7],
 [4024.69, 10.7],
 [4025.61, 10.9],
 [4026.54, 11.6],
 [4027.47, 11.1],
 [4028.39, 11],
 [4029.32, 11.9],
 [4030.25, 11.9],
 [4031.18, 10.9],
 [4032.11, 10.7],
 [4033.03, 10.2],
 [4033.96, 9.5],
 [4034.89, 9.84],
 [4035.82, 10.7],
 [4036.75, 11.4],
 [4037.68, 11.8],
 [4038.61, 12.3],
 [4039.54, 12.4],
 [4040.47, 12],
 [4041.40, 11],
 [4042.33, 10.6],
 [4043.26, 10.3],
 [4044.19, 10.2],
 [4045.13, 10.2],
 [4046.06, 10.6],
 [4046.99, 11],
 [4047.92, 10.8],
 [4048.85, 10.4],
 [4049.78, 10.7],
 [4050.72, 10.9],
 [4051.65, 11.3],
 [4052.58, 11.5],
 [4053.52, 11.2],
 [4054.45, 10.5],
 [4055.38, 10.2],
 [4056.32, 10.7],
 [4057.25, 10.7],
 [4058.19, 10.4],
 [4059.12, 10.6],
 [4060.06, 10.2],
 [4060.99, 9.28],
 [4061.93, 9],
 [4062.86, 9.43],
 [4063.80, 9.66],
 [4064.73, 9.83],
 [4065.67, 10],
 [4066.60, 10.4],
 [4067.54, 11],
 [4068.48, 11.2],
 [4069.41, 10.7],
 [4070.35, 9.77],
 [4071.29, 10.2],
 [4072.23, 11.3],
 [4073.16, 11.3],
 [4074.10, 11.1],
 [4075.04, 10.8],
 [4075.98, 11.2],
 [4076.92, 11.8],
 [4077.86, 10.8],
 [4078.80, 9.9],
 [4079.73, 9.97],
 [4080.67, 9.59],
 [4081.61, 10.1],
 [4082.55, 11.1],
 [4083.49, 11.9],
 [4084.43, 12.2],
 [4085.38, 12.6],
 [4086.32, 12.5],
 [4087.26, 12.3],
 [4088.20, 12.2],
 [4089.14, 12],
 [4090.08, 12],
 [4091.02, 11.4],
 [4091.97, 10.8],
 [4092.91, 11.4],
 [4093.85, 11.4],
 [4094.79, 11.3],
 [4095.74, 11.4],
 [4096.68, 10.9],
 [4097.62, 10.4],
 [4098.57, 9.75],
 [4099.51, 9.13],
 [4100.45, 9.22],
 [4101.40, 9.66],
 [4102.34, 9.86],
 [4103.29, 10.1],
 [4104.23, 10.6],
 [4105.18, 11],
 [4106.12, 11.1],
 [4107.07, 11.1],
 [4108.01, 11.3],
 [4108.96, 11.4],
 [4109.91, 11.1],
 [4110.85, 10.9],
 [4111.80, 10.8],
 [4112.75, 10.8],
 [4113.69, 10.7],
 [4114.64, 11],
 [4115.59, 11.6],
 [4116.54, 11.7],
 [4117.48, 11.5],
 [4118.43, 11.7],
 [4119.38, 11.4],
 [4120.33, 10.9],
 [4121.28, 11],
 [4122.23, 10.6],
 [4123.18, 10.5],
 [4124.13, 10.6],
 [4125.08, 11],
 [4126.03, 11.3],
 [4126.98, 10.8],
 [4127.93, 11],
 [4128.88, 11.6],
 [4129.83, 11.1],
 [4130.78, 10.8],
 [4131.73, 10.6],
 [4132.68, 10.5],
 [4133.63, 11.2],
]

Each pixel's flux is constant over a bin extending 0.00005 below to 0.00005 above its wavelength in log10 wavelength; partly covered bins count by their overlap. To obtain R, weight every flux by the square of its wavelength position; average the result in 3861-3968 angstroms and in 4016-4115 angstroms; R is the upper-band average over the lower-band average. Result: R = 1.76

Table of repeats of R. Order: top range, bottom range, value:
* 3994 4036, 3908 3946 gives 1.84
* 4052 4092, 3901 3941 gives 1.78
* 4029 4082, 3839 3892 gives 1.87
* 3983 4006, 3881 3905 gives 1.60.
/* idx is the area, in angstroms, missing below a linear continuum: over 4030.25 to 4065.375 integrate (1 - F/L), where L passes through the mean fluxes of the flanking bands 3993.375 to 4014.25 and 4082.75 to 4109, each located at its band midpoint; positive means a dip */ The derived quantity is 1.2 angstroms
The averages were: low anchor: 10.9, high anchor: 11.1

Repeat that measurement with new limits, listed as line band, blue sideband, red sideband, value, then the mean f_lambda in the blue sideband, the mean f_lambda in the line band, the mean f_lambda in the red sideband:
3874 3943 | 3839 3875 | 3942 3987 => 2.1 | 6.33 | 6.57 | 7.31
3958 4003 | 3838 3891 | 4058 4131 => 1.9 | 6.22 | 8.24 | 10.8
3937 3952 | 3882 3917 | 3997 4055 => 3.4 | 7.47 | 6.79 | 11.2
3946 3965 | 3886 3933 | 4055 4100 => 1.3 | 7.03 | 7.5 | 10.8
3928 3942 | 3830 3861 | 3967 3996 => 5.4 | 5.75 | 4.6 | 8.35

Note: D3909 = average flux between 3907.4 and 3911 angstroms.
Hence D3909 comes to 8.38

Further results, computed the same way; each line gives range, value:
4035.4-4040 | 11.7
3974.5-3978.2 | 7.71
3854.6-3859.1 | 5.91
